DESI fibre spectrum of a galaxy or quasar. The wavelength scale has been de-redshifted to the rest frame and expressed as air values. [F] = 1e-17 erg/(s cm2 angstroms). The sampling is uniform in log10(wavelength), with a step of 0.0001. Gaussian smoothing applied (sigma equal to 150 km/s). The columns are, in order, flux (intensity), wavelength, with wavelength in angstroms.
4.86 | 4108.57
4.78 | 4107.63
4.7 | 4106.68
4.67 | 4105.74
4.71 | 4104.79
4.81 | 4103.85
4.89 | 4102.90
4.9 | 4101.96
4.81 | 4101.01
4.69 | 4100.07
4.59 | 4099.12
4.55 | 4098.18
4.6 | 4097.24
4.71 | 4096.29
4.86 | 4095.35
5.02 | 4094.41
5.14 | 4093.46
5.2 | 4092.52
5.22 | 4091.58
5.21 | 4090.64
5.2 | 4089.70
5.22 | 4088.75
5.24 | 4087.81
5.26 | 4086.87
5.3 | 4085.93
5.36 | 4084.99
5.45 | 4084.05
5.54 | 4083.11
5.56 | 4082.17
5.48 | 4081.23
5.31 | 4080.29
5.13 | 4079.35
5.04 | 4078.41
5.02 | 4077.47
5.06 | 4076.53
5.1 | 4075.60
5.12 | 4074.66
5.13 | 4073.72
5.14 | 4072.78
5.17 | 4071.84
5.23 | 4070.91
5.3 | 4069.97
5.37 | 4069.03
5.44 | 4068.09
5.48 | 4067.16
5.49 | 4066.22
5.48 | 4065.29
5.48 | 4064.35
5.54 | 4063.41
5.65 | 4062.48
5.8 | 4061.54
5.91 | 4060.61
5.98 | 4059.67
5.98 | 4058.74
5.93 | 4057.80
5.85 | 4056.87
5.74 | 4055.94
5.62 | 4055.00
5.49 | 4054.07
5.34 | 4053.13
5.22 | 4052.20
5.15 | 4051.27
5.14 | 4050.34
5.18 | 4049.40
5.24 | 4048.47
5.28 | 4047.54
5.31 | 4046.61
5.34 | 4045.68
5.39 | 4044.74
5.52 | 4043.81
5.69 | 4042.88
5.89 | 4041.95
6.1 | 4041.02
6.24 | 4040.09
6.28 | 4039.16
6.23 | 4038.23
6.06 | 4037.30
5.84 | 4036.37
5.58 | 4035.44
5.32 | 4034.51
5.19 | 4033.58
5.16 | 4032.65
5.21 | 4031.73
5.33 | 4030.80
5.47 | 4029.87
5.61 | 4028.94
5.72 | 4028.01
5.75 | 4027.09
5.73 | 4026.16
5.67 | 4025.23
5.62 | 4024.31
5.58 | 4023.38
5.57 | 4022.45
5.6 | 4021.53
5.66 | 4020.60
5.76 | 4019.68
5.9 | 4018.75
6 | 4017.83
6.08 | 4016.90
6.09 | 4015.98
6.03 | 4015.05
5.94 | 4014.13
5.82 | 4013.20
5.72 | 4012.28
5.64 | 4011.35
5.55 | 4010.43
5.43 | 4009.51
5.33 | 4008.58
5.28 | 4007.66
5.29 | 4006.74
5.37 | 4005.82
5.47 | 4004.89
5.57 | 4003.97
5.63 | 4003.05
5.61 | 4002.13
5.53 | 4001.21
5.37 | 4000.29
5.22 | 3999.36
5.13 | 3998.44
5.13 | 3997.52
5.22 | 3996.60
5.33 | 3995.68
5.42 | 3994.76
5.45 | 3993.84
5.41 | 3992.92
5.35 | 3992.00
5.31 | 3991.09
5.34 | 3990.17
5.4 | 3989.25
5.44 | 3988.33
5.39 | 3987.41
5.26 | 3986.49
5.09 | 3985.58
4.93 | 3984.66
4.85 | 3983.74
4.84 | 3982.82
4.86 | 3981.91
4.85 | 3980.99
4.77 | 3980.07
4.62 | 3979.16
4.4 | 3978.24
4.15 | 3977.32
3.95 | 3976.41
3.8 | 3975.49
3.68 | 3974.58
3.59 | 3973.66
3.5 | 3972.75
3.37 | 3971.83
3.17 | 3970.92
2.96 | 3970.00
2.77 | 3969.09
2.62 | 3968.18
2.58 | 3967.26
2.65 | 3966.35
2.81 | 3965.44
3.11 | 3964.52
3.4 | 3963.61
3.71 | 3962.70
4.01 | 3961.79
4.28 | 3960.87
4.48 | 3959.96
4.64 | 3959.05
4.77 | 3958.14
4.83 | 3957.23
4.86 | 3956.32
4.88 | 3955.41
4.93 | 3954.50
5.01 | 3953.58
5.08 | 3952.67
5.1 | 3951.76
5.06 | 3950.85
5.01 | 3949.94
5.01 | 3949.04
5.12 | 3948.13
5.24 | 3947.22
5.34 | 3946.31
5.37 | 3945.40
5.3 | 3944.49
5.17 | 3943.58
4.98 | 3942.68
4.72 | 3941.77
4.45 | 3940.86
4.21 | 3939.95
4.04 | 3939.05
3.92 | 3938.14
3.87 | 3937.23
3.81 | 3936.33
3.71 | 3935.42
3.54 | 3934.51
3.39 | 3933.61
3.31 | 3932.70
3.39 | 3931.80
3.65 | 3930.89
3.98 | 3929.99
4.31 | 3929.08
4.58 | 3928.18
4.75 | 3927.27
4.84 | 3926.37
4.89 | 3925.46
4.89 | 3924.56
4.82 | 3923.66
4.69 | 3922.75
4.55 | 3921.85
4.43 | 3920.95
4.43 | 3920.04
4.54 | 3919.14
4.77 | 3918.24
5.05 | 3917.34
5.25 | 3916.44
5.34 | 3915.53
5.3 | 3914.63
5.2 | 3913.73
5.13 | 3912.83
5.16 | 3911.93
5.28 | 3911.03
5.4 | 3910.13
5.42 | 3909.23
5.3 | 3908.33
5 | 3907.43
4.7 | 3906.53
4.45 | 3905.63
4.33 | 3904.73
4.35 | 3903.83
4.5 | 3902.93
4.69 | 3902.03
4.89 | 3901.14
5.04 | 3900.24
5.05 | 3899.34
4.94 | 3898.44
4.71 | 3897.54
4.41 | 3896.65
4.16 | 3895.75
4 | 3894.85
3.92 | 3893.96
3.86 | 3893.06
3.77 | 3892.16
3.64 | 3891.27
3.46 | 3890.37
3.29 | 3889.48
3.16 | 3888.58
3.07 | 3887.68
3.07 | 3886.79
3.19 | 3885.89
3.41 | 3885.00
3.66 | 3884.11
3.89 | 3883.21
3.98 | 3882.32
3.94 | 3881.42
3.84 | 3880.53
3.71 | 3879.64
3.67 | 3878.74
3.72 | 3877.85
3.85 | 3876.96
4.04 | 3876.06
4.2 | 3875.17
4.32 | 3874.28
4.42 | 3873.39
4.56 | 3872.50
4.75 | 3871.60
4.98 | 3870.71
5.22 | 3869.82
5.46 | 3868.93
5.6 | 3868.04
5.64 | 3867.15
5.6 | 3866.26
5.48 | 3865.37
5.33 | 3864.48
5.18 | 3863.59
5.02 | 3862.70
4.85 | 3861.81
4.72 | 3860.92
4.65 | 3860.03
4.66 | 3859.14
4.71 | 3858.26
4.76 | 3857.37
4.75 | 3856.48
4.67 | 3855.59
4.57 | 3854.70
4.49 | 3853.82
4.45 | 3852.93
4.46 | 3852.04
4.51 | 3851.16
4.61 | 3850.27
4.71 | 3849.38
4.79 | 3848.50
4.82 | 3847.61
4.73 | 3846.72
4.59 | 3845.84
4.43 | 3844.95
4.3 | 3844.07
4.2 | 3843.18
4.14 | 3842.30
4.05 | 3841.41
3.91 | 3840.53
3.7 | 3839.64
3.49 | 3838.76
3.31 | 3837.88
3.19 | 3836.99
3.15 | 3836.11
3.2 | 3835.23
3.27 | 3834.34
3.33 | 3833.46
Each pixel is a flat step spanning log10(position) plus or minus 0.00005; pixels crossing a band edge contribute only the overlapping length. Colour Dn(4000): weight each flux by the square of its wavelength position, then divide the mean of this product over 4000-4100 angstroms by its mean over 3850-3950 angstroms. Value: 1.31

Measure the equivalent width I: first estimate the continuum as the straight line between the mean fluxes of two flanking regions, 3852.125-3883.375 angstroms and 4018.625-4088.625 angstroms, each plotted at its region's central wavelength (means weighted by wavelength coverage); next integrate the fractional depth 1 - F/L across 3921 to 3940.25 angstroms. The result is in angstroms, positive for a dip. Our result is 3.0 angstroms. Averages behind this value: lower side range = 4.62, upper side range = 5.5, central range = 4.16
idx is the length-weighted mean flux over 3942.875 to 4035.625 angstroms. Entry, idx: 4.96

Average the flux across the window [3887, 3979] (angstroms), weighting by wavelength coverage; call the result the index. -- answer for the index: 4.34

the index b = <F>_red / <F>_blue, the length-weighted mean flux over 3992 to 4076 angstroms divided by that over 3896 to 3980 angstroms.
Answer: 1.3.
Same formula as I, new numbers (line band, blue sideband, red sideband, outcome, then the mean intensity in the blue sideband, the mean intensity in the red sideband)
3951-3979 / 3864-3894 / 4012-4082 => 5.5 angstroms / 4.17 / 5.56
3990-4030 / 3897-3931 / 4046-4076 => -2.6 angstroms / 4.82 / 5.45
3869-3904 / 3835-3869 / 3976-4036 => 4.6 angstroms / 4.54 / 5.38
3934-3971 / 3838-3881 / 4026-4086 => 5.4 angstroms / 4.56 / 5.49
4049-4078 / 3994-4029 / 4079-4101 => -0.9 angstroms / 5.59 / 5.12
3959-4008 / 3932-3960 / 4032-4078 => 3.9 angstroms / 4.61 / 5.51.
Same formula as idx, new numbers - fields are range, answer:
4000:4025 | 5.65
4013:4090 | 5.53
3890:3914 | 4.62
